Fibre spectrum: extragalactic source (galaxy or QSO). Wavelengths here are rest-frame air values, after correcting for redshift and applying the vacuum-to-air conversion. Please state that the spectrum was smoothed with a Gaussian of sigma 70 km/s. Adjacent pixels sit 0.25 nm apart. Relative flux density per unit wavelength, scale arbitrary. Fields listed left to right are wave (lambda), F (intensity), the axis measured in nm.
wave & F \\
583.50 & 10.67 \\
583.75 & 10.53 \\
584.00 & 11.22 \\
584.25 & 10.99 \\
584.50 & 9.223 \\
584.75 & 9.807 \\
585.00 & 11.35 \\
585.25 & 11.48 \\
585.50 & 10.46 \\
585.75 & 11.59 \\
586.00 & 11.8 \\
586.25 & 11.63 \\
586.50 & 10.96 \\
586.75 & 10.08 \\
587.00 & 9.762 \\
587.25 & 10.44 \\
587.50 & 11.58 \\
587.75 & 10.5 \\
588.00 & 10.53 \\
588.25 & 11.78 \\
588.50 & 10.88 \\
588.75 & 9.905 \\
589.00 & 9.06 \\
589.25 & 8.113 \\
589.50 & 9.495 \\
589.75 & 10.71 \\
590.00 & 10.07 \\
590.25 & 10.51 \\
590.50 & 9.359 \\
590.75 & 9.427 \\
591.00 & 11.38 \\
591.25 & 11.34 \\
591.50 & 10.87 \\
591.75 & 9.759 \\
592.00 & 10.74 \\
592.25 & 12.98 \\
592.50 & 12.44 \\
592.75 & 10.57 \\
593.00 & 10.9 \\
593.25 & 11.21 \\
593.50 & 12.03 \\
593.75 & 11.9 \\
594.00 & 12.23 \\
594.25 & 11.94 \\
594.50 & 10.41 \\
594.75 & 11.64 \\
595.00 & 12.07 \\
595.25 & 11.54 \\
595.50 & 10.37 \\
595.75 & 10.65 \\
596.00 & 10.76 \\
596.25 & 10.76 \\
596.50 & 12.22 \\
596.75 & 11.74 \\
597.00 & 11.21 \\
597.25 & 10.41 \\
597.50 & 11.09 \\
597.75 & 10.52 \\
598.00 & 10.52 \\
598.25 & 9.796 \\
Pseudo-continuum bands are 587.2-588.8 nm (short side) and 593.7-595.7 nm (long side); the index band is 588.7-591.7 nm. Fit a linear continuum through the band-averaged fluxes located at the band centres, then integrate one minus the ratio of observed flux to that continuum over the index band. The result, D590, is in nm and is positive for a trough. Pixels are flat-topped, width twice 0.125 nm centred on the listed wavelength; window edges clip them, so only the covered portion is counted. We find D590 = 0.284 nm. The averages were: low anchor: 10.9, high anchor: 11.5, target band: 10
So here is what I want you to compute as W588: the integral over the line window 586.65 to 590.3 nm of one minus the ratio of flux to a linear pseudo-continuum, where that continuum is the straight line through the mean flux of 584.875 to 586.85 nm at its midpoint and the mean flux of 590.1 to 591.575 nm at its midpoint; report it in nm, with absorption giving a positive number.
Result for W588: 0.20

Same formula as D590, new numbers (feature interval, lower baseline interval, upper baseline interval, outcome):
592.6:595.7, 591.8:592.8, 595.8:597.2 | 0.02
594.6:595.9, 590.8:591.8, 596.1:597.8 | -0.02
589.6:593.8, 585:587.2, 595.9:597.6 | 0.06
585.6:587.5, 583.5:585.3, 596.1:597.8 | -0.04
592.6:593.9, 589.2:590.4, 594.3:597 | -0.08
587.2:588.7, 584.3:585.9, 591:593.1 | 0.00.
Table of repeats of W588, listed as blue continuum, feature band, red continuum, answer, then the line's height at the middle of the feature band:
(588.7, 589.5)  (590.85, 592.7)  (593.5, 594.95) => -0.16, 10.4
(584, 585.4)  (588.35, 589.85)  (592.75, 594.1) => 0.19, 11.1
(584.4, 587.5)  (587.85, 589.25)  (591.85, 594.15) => 0.11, 11.1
